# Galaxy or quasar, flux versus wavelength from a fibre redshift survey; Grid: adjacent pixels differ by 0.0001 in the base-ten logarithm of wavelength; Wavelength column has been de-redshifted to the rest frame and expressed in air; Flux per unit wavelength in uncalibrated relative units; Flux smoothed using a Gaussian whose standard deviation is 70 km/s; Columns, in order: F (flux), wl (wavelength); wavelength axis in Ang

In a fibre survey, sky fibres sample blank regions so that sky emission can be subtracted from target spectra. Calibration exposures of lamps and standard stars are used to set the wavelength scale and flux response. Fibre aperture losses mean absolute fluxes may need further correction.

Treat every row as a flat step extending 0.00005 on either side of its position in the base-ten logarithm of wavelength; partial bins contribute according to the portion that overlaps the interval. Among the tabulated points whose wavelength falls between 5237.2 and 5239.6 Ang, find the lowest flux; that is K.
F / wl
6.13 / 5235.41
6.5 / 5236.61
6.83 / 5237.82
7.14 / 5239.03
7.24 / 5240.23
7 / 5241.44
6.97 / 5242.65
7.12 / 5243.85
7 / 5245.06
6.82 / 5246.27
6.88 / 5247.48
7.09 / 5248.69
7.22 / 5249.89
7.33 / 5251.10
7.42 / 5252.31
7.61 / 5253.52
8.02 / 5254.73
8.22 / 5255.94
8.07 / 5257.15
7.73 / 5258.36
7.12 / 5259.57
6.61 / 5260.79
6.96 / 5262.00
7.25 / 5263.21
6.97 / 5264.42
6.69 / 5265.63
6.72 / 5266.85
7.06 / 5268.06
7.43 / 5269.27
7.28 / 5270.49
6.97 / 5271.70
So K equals 6.83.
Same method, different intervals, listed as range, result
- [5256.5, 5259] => 7.73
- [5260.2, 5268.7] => 6.61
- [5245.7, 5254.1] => 6.82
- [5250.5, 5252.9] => 7.33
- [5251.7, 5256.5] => 7.42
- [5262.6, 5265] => 6.97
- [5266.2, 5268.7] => 6.72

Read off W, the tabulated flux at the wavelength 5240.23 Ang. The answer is 7.24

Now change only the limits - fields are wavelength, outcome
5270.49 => 7.28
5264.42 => 6.97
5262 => 6.96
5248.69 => 7.09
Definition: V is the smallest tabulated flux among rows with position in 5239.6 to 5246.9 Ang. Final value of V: 6.82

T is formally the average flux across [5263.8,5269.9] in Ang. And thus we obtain 6.97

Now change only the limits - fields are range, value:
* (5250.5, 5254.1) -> 7.45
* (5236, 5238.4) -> 6.66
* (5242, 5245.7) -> 7.03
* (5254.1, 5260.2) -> 7.82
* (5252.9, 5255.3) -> 7.81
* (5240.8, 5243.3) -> 6.99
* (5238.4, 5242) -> 7.13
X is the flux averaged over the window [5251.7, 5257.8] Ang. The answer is 7.87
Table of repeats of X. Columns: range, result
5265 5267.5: 6.71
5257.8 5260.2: 7.39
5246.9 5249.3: 7.01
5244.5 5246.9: 6.9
